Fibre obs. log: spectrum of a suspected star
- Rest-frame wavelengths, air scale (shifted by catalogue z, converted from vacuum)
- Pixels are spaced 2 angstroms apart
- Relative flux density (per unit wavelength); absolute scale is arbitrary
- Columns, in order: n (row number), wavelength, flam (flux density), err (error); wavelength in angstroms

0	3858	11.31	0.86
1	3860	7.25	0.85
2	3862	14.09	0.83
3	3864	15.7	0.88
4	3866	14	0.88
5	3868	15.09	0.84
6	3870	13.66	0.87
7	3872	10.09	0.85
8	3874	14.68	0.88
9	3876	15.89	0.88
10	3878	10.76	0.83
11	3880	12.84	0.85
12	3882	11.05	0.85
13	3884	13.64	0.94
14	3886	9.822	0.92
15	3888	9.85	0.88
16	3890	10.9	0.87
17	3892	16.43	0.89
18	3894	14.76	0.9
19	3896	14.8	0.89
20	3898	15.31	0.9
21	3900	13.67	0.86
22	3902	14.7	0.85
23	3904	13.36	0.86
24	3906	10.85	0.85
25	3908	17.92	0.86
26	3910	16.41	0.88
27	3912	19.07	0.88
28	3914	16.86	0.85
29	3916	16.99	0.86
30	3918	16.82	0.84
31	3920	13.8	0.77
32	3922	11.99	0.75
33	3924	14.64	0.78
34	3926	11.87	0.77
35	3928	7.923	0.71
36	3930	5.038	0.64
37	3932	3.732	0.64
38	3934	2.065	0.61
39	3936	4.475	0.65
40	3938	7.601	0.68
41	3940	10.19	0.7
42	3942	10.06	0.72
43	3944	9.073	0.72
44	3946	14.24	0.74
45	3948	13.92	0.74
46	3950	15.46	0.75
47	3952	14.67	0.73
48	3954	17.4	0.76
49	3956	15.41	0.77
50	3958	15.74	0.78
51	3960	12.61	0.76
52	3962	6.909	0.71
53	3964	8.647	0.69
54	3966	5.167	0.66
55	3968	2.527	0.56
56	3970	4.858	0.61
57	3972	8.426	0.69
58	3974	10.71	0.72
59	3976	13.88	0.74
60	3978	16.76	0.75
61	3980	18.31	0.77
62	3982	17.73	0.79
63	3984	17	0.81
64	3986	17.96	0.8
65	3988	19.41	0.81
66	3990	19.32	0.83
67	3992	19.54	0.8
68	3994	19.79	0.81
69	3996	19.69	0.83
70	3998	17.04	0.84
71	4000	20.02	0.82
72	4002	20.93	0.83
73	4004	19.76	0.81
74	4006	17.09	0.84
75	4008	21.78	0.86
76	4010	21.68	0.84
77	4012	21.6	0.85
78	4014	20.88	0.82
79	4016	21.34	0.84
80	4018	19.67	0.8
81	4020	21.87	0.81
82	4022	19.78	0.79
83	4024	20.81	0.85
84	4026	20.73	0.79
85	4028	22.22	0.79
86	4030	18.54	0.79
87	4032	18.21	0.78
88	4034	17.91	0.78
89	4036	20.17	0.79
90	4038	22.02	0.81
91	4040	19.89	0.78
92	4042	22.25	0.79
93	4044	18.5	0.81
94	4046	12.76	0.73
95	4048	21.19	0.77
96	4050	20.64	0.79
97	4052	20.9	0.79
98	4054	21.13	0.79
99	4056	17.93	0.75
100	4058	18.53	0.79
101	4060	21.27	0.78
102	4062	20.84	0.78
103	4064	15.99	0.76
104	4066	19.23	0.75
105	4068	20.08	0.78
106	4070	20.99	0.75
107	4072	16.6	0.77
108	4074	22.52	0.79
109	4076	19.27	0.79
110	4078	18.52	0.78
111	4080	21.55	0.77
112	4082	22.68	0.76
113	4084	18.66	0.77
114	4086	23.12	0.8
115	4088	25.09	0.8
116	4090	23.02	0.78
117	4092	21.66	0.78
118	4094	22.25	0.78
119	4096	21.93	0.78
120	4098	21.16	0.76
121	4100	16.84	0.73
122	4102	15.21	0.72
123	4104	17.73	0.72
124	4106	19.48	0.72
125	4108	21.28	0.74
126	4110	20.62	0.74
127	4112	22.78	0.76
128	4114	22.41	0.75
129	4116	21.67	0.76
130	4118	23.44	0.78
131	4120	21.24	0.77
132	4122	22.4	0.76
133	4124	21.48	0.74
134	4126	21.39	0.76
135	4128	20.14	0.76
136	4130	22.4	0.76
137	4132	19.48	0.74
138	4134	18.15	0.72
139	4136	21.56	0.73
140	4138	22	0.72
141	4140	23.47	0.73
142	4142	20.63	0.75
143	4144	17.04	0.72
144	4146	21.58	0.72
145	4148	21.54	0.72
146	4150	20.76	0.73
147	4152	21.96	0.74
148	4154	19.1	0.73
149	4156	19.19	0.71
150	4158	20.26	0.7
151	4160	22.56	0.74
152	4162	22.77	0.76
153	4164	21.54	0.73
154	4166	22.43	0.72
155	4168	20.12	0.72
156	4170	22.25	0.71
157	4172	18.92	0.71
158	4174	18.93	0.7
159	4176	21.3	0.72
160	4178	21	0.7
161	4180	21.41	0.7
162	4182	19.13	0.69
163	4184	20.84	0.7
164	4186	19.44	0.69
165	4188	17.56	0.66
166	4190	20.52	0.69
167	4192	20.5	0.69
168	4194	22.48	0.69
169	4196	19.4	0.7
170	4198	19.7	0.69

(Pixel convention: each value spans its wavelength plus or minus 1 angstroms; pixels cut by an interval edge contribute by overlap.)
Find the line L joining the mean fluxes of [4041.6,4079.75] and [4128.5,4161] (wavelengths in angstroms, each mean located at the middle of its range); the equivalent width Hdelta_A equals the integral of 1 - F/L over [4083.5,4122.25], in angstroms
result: -2.0 angstroms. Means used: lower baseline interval 19.4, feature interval 21.1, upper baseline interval 20.7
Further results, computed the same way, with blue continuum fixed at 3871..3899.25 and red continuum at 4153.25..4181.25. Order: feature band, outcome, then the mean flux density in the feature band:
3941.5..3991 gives 7.0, 13.1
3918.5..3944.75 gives 10.0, 8.8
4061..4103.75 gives -4.3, 20.3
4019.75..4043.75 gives -4.5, 20.3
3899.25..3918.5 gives -2.9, 15.7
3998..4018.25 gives -4.9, 20.3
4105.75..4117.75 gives -1.5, 21.6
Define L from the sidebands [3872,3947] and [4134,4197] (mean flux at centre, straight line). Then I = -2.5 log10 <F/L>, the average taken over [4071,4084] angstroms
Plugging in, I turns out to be -0.13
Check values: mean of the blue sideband 12.2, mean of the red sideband 20.7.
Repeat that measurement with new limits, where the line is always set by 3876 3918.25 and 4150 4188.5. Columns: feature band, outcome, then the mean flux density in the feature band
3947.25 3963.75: 0.13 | 13.8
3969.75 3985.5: 0.15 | 14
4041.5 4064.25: -0.09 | 19.4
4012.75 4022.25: -0.22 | 20.8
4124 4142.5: -0.07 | 21.1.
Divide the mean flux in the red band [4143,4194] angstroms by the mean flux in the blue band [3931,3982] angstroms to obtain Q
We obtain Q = 1.93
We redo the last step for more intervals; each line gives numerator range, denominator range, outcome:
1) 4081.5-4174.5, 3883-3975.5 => 1.78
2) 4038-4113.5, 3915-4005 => 1.54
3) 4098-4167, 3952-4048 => 1.21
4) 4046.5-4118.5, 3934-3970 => 1.96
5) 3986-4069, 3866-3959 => 1.55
